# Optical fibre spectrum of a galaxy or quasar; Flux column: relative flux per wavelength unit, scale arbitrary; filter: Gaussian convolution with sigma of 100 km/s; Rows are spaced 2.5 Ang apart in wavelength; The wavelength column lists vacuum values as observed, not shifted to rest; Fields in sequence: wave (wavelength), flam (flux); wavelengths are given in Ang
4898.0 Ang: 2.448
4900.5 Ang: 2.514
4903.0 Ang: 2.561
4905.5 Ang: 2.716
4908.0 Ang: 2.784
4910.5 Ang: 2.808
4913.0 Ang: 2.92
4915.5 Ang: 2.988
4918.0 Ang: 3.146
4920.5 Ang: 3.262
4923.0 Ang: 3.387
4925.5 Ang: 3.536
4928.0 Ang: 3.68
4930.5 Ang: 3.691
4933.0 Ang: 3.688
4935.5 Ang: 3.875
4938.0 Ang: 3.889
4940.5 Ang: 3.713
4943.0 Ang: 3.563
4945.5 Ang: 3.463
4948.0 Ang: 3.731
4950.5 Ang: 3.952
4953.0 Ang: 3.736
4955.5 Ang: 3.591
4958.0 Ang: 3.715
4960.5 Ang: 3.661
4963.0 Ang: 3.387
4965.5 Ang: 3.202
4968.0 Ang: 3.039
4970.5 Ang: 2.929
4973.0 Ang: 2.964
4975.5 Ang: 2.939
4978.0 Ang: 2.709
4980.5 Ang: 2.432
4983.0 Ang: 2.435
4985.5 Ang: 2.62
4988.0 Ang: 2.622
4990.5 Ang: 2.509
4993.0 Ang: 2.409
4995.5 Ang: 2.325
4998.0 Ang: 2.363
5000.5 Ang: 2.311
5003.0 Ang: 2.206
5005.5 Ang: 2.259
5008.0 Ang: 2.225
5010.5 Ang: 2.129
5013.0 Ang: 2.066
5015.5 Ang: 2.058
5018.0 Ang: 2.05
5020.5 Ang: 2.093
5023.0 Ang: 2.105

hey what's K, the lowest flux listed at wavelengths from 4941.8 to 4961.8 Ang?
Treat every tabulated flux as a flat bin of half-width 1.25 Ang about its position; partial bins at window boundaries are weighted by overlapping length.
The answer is 3.463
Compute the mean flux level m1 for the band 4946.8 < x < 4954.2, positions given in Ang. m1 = 3.81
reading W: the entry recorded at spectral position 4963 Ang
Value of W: 3.387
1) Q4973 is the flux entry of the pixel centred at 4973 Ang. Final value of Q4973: 2.964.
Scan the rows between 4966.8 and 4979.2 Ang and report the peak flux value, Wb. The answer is 3.039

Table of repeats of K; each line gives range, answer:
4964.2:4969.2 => 3.039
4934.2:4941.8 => 3.713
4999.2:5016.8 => 2.058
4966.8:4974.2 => 2.929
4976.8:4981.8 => 2.432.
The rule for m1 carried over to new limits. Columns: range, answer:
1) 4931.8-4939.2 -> 3.82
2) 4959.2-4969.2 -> 3.33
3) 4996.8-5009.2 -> 2.27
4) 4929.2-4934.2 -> 3.69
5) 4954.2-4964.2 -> 3.59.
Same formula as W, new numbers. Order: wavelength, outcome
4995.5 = 2.325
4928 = 3.68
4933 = 3.688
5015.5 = 2.058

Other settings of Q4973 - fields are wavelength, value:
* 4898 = 2.448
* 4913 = 2.92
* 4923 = 3.387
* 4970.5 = 2.929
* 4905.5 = 2.716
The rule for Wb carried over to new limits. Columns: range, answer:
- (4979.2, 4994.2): 2.622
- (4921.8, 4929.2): 3.68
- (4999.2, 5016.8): 2.311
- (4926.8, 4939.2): 3.889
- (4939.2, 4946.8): 3.713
